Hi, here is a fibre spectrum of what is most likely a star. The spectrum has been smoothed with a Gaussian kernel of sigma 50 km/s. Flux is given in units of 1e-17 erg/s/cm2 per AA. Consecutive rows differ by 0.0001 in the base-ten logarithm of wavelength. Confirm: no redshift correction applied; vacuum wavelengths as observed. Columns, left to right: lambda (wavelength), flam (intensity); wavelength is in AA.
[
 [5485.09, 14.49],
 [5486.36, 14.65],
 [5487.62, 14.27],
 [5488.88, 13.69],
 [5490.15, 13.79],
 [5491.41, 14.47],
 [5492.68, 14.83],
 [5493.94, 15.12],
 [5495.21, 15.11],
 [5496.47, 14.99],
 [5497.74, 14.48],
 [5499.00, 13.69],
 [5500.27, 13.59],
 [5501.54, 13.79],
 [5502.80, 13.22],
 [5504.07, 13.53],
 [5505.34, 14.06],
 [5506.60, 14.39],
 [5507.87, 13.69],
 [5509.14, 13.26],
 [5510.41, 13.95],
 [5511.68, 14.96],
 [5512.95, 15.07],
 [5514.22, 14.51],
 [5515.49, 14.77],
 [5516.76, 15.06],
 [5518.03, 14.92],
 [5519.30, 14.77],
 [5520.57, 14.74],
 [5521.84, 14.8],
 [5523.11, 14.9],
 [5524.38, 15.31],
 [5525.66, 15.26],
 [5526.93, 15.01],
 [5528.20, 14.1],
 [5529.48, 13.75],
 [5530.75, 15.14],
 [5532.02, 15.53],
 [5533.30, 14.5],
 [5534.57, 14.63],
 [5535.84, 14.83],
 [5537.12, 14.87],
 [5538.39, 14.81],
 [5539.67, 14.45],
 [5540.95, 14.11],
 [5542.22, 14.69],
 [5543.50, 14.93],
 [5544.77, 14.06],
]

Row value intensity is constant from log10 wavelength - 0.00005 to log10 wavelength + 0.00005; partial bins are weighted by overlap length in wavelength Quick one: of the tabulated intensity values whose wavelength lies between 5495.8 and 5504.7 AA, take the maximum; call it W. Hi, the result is 14.99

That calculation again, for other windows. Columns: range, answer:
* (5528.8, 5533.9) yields 15.53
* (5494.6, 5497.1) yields 15.11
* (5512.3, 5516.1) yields 15.07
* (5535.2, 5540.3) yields 14.87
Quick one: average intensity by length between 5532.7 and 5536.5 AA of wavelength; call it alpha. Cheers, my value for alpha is 14.7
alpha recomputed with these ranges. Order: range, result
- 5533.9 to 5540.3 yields 14.7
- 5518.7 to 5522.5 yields 14.8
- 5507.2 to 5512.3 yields 13.9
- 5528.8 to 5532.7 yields 14.8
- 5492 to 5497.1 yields 15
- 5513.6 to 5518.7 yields 14.8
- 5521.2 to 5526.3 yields 15.1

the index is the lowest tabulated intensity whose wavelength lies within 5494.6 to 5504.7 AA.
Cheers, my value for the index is 13.22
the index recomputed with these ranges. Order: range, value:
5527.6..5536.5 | 13.75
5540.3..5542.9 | 14.11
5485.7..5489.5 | 13.69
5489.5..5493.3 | 13.79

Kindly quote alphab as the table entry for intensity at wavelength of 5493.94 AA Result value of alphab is 15.12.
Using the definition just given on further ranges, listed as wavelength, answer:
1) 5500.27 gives 13.59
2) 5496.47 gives 14.99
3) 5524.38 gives 15.31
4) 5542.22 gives 14.69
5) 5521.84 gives 14.8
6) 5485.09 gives 14.49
